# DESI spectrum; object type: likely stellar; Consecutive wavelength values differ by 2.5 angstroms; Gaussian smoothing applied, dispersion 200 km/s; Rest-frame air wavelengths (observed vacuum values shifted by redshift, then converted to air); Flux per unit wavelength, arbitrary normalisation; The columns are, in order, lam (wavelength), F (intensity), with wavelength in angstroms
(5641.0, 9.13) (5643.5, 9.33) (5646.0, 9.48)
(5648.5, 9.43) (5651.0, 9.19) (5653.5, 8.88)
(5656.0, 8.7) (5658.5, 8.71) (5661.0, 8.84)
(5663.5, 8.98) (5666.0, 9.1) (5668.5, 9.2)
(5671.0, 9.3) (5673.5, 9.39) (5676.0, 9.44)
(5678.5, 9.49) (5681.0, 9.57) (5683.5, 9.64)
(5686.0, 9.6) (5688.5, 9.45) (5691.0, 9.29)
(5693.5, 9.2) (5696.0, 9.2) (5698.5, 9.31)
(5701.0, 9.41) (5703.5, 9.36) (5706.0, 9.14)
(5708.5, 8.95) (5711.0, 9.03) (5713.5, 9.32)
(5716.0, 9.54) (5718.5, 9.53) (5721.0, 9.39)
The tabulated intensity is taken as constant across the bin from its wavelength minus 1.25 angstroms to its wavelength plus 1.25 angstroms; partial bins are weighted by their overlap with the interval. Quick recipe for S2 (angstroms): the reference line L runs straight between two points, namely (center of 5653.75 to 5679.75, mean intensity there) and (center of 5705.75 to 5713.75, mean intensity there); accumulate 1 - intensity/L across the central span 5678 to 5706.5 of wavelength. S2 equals -0.9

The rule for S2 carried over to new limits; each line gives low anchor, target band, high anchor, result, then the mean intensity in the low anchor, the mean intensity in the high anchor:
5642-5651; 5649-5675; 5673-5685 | 1.1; 9.37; 9.52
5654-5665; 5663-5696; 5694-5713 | -1.3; 8.82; 9.2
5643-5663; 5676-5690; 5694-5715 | -0.6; 9.06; 9.22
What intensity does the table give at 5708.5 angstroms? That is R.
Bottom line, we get 8.95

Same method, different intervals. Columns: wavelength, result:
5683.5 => 9.64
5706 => 9.14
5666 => 9.1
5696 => 9.2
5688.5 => 9.45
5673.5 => 9.39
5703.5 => 9.36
